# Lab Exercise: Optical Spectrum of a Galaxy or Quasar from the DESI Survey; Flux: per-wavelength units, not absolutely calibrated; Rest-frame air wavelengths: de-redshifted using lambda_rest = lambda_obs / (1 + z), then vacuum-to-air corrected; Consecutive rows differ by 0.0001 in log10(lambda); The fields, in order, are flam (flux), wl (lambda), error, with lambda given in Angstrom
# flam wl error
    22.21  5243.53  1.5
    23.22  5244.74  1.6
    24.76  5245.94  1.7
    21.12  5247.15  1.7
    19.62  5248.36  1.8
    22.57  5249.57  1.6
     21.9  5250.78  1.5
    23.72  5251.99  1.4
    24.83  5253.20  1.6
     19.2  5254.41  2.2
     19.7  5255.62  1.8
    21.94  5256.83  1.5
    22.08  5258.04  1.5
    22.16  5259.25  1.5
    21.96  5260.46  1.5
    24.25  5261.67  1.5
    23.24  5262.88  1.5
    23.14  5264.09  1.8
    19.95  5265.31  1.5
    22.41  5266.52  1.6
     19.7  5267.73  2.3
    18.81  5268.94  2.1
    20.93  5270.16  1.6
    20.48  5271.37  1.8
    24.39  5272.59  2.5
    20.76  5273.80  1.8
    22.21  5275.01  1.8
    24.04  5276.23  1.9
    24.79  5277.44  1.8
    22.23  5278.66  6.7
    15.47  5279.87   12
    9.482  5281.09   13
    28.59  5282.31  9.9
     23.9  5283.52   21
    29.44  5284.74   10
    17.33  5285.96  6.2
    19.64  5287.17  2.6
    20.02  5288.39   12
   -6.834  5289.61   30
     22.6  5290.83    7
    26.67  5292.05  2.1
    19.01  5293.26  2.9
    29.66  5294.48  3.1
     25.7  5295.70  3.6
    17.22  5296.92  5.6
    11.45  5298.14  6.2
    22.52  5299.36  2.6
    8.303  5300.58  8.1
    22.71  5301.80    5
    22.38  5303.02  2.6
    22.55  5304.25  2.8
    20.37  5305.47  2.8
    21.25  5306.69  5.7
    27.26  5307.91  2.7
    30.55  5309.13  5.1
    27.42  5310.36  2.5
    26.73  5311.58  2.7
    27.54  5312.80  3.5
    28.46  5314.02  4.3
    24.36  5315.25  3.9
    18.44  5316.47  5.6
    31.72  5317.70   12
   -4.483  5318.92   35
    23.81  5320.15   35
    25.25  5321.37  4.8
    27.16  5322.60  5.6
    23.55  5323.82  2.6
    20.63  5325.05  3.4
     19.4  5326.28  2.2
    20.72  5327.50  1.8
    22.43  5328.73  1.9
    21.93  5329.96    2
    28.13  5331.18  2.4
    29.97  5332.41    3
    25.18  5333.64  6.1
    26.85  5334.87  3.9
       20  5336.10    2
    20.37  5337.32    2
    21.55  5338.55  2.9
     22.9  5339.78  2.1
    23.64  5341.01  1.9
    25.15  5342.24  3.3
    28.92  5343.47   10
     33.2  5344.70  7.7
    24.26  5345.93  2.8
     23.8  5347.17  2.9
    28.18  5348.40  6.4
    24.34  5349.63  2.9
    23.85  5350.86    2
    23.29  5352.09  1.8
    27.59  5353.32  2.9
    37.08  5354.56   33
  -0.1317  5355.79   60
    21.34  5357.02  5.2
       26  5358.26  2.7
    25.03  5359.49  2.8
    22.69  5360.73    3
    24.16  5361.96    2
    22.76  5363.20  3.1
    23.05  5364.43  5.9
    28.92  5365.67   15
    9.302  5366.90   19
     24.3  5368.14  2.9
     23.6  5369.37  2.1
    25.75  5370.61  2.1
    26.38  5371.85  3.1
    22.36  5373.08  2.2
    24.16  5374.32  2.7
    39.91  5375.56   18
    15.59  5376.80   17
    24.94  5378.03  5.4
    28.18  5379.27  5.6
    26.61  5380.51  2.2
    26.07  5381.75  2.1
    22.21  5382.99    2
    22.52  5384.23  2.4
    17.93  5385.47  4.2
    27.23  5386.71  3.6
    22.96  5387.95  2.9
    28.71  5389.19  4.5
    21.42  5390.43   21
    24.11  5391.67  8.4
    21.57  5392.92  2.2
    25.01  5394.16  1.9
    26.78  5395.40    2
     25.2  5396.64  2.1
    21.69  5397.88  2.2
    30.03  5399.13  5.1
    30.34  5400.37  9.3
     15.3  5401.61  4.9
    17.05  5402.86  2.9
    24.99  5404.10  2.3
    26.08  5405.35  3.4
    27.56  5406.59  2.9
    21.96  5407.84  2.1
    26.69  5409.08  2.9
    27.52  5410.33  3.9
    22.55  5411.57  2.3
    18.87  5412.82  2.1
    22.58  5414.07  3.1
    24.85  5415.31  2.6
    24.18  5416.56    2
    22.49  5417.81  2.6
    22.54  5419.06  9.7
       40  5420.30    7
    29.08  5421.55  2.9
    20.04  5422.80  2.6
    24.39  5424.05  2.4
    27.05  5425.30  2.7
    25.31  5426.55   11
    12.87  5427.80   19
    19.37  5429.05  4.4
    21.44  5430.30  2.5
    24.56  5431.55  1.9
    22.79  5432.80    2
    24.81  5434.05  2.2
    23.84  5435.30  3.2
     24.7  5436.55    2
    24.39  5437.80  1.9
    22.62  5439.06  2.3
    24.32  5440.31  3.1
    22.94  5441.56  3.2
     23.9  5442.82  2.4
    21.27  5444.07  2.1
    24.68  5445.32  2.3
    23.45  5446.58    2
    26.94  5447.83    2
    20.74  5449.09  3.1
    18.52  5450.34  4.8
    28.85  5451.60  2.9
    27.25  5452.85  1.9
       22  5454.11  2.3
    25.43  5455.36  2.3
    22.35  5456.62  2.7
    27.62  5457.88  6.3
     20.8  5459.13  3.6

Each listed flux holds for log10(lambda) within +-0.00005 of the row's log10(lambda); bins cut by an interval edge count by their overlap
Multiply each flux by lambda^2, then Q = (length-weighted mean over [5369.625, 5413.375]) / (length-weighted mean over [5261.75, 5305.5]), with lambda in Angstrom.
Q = 1.2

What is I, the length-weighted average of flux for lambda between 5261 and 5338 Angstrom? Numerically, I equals 21.8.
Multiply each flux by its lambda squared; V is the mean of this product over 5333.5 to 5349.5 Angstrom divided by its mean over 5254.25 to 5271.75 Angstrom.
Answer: 1.20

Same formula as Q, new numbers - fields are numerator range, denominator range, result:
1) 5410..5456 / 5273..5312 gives 1.19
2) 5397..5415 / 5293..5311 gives 1.13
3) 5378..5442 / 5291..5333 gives 1.10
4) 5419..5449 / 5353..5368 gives 1.11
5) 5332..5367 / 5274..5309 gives 1.20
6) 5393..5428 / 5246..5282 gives 1.21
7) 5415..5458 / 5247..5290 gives 1.22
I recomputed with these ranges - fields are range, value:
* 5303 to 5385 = 23.9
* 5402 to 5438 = 23.9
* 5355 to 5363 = 20.4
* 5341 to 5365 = 24.4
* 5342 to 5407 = 24.3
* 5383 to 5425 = 24.4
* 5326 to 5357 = 24.1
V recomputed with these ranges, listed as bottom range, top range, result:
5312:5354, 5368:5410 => 1.05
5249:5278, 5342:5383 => 1.15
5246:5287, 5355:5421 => 1.15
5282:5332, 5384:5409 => 1.14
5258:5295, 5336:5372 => 1.16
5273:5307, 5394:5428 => 1.27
